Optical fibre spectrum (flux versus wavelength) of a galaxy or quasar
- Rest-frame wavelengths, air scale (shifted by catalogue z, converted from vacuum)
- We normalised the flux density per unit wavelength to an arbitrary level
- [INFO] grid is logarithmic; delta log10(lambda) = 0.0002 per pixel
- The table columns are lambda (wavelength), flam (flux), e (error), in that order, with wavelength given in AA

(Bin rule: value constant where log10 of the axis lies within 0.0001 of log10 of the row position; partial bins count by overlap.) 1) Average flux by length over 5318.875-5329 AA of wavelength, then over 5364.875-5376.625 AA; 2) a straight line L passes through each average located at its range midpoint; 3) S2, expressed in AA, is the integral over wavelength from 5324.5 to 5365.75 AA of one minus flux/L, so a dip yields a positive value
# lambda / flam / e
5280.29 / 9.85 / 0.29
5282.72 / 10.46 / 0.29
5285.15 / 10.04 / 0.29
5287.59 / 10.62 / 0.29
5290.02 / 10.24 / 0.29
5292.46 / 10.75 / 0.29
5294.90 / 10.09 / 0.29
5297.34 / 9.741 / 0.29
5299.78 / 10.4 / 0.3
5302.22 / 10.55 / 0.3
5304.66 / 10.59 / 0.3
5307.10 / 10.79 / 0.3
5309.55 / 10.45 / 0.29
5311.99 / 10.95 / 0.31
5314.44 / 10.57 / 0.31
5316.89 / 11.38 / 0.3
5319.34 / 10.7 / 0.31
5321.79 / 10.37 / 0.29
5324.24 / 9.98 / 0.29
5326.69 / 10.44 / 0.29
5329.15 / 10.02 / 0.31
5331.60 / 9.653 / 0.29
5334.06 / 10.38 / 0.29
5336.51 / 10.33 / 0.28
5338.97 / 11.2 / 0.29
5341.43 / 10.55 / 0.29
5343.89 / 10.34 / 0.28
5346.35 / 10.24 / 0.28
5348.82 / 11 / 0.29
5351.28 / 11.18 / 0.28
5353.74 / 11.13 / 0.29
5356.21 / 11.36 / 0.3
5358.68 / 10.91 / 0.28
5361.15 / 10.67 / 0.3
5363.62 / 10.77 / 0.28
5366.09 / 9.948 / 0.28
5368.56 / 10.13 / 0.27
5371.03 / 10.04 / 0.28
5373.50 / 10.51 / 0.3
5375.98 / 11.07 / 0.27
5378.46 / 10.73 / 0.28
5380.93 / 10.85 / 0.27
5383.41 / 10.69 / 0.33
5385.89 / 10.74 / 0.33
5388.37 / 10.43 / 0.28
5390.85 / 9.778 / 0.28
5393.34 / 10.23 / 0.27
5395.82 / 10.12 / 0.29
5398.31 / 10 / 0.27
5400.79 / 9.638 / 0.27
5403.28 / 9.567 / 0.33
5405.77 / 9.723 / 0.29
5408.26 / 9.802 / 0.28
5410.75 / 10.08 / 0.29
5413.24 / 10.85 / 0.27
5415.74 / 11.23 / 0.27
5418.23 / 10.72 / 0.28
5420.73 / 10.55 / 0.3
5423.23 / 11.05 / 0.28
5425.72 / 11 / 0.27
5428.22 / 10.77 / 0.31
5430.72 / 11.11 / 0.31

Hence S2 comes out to -1.2 AA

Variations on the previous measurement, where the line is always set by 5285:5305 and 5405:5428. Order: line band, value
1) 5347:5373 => -0.6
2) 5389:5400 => 0.5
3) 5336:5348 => -0.1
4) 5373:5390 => -0.3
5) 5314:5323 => -0.3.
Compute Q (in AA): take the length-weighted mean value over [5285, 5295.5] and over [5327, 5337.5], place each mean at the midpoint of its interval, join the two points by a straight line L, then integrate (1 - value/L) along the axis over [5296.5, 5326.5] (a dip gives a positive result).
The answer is -0.9 AA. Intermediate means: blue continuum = 10.4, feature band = 10.5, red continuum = 10.1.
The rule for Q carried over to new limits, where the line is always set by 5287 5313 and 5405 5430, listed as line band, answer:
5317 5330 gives 0.1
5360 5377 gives 0.2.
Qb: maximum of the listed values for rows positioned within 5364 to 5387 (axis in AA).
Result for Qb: 11.07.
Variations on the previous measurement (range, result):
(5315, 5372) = 11.38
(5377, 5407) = 10.85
